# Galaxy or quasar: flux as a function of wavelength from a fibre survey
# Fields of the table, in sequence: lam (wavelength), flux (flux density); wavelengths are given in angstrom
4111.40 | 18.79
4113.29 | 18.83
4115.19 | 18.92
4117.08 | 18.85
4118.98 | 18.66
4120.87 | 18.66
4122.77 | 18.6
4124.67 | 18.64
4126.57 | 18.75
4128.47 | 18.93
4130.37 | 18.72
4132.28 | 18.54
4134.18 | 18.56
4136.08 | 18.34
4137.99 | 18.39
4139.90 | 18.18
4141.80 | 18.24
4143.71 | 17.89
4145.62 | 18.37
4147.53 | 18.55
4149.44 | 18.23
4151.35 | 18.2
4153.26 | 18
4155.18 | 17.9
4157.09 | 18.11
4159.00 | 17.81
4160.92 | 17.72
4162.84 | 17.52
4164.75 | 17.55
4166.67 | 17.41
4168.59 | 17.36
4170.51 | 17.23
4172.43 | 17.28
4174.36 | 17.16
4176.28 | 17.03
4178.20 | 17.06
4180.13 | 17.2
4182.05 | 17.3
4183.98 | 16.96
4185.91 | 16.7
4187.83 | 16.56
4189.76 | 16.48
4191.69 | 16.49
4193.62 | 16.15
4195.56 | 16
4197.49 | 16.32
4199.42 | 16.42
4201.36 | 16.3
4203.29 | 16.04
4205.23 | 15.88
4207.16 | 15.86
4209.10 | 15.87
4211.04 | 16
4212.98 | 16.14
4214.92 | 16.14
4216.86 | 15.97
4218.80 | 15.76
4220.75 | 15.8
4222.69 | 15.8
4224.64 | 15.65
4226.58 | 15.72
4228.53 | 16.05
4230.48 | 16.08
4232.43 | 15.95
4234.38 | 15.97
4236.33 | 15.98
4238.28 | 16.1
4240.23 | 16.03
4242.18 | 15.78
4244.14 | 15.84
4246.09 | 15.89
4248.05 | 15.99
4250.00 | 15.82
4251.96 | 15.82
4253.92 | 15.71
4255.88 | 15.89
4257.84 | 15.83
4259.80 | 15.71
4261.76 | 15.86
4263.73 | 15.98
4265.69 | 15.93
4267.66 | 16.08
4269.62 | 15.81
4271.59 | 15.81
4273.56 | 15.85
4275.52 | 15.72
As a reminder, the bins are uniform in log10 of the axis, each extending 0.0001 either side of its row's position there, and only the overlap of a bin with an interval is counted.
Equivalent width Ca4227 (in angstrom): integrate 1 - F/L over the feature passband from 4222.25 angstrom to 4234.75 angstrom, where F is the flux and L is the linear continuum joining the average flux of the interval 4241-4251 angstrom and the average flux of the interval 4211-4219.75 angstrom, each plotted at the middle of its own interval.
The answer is 0.05 angstrom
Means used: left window 16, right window 15.9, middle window 15.9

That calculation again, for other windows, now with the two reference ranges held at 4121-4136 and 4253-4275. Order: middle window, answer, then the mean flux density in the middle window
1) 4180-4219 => 2.0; 16.3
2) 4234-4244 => 0.3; 16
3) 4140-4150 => 0.0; 18.3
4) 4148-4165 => 0.1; 17.9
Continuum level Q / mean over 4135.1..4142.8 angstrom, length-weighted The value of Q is 18.3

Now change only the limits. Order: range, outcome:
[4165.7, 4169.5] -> 17.4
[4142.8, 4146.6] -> 18.1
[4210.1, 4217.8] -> 16.1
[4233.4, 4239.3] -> 16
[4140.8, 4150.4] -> 18.3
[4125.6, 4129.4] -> 18.8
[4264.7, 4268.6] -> 16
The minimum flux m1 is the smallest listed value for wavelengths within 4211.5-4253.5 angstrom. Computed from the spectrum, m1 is 15.65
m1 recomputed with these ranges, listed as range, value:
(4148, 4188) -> 16.56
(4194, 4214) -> 15.86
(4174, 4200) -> 16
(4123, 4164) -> 17.52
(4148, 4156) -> 17.9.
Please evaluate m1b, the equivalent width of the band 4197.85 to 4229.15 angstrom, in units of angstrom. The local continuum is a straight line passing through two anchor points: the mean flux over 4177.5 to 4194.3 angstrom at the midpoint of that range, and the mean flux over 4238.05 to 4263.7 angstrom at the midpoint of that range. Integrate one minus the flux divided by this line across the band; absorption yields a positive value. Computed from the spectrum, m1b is 0.8 angstrom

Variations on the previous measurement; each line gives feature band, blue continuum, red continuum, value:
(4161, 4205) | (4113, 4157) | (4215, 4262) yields 1.1 angstrom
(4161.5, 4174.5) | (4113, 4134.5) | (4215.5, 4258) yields 0.2 angstrom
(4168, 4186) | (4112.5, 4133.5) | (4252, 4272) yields 0.5 angstrom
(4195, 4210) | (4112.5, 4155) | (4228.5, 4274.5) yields 0.8 angstrom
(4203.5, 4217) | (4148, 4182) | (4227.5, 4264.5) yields 0.5 angstrom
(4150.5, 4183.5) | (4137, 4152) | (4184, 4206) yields -0.2 angstrom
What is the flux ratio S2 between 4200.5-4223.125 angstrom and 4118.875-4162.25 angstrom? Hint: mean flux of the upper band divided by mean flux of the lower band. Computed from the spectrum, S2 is 0.9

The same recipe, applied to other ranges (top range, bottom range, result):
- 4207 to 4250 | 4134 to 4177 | 0.89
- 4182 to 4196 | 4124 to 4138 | 0.89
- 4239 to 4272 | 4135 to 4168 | 0.88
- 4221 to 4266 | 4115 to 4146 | 0.86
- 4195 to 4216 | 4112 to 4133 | 0.86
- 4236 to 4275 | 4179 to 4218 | 0.97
